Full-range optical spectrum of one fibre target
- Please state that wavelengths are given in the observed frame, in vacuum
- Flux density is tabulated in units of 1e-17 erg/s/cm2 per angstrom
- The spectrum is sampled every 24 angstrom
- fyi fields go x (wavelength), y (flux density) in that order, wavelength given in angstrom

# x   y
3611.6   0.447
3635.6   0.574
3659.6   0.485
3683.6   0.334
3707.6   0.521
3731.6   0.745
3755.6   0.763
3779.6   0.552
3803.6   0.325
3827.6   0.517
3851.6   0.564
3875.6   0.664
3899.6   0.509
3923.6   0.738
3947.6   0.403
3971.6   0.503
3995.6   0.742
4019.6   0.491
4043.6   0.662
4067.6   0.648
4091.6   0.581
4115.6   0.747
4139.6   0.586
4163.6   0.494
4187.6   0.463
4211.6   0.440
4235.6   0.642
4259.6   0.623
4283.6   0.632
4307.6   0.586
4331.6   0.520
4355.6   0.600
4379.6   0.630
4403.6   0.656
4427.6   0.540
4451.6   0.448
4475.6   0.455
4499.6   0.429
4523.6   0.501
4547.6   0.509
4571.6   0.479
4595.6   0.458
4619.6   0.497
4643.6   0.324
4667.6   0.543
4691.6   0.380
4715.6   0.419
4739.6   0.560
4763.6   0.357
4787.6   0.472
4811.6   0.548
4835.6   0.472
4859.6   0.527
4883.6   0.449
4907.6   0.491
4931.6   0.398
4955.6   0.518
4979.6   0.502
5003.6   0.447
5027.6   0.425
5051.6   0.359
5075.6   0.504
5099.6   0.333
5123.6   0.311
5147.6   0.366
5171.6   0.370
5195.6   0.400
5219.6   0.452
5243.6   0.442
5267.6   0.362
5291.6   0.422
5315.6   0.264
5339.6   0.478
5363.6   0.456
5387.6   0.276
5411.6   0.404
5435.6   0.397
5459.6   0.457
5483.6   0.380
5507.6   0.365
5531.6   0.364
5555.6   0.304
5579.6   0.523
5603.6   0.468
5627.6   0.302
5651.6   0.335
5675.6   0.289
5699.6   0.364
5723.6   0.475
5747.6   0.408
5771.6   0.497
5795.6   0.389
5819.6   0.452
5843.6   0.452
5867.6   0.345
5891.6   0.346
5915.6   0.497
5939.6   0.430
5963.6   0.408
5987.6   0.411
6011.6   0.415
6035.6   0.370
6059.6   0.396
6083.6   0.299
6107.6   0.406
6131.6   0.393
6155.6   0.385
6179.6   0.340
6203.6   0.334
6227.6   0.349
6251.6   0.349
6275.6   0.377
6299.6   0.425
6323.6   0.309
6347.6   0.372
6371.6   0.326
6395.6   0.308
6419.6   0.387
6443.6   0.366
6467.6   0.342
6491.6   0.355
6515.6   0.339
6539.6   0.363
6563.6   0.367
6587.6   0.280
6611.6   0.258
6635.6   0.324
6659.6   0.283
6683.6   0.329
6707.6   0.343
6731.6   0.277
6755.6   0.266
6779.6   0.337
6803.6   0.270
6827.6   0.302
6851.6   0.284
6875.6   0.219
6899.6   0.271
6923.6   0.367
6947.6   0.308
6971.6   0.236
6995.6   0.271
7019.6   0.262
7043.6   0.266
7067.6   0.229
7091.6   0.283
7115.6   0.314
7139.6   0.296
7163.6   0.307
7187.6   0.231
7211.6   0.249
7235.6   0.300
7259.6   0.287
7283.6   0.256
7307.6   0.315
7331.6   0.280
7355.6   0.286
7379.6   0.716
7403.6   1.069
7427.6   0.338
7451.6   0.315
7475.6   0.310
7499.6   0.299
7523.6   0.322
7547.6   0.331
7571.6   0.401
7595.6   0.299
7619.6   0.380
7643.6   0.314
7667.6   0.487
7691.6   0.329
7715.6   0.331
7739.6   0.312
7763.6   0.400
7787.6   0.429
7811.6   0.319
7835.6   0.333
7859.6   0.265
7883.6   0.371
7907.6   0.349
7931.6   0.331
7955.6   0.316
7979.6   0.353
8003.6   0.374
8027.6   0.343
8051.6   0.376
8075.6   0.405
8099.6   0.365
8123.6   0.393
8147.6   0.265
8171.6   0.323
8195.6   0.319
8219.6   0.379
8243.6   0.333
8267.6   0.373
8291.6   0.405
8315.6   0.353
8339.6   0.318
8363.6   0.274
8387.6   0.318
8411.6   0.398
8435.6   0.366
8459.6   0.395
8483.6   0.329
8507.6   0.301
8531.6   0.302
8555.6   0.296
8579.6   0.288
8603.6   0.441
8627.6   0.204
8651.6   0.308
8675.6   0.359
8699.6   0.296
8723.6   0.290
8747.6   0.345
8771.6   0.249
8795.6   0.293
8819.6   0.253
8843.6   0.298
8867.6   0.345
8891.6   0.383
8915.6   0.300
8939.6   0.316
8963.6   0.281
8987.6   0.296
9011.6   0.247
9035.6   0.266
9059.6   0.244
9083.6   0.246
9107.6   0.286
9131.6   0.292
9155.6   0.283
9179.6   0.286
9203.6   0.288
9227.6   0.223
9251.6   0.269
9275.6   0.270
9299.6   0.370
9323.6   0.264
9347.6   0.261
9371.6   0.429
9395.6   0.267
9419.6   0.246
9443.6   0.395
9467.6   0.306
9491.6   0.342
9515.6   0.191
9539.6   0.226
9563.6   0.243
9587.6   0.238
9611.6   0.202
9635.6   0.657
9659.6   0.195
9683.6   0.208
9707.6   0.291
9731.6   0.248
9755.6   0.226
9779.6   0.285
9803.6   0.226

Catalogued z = 0.983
